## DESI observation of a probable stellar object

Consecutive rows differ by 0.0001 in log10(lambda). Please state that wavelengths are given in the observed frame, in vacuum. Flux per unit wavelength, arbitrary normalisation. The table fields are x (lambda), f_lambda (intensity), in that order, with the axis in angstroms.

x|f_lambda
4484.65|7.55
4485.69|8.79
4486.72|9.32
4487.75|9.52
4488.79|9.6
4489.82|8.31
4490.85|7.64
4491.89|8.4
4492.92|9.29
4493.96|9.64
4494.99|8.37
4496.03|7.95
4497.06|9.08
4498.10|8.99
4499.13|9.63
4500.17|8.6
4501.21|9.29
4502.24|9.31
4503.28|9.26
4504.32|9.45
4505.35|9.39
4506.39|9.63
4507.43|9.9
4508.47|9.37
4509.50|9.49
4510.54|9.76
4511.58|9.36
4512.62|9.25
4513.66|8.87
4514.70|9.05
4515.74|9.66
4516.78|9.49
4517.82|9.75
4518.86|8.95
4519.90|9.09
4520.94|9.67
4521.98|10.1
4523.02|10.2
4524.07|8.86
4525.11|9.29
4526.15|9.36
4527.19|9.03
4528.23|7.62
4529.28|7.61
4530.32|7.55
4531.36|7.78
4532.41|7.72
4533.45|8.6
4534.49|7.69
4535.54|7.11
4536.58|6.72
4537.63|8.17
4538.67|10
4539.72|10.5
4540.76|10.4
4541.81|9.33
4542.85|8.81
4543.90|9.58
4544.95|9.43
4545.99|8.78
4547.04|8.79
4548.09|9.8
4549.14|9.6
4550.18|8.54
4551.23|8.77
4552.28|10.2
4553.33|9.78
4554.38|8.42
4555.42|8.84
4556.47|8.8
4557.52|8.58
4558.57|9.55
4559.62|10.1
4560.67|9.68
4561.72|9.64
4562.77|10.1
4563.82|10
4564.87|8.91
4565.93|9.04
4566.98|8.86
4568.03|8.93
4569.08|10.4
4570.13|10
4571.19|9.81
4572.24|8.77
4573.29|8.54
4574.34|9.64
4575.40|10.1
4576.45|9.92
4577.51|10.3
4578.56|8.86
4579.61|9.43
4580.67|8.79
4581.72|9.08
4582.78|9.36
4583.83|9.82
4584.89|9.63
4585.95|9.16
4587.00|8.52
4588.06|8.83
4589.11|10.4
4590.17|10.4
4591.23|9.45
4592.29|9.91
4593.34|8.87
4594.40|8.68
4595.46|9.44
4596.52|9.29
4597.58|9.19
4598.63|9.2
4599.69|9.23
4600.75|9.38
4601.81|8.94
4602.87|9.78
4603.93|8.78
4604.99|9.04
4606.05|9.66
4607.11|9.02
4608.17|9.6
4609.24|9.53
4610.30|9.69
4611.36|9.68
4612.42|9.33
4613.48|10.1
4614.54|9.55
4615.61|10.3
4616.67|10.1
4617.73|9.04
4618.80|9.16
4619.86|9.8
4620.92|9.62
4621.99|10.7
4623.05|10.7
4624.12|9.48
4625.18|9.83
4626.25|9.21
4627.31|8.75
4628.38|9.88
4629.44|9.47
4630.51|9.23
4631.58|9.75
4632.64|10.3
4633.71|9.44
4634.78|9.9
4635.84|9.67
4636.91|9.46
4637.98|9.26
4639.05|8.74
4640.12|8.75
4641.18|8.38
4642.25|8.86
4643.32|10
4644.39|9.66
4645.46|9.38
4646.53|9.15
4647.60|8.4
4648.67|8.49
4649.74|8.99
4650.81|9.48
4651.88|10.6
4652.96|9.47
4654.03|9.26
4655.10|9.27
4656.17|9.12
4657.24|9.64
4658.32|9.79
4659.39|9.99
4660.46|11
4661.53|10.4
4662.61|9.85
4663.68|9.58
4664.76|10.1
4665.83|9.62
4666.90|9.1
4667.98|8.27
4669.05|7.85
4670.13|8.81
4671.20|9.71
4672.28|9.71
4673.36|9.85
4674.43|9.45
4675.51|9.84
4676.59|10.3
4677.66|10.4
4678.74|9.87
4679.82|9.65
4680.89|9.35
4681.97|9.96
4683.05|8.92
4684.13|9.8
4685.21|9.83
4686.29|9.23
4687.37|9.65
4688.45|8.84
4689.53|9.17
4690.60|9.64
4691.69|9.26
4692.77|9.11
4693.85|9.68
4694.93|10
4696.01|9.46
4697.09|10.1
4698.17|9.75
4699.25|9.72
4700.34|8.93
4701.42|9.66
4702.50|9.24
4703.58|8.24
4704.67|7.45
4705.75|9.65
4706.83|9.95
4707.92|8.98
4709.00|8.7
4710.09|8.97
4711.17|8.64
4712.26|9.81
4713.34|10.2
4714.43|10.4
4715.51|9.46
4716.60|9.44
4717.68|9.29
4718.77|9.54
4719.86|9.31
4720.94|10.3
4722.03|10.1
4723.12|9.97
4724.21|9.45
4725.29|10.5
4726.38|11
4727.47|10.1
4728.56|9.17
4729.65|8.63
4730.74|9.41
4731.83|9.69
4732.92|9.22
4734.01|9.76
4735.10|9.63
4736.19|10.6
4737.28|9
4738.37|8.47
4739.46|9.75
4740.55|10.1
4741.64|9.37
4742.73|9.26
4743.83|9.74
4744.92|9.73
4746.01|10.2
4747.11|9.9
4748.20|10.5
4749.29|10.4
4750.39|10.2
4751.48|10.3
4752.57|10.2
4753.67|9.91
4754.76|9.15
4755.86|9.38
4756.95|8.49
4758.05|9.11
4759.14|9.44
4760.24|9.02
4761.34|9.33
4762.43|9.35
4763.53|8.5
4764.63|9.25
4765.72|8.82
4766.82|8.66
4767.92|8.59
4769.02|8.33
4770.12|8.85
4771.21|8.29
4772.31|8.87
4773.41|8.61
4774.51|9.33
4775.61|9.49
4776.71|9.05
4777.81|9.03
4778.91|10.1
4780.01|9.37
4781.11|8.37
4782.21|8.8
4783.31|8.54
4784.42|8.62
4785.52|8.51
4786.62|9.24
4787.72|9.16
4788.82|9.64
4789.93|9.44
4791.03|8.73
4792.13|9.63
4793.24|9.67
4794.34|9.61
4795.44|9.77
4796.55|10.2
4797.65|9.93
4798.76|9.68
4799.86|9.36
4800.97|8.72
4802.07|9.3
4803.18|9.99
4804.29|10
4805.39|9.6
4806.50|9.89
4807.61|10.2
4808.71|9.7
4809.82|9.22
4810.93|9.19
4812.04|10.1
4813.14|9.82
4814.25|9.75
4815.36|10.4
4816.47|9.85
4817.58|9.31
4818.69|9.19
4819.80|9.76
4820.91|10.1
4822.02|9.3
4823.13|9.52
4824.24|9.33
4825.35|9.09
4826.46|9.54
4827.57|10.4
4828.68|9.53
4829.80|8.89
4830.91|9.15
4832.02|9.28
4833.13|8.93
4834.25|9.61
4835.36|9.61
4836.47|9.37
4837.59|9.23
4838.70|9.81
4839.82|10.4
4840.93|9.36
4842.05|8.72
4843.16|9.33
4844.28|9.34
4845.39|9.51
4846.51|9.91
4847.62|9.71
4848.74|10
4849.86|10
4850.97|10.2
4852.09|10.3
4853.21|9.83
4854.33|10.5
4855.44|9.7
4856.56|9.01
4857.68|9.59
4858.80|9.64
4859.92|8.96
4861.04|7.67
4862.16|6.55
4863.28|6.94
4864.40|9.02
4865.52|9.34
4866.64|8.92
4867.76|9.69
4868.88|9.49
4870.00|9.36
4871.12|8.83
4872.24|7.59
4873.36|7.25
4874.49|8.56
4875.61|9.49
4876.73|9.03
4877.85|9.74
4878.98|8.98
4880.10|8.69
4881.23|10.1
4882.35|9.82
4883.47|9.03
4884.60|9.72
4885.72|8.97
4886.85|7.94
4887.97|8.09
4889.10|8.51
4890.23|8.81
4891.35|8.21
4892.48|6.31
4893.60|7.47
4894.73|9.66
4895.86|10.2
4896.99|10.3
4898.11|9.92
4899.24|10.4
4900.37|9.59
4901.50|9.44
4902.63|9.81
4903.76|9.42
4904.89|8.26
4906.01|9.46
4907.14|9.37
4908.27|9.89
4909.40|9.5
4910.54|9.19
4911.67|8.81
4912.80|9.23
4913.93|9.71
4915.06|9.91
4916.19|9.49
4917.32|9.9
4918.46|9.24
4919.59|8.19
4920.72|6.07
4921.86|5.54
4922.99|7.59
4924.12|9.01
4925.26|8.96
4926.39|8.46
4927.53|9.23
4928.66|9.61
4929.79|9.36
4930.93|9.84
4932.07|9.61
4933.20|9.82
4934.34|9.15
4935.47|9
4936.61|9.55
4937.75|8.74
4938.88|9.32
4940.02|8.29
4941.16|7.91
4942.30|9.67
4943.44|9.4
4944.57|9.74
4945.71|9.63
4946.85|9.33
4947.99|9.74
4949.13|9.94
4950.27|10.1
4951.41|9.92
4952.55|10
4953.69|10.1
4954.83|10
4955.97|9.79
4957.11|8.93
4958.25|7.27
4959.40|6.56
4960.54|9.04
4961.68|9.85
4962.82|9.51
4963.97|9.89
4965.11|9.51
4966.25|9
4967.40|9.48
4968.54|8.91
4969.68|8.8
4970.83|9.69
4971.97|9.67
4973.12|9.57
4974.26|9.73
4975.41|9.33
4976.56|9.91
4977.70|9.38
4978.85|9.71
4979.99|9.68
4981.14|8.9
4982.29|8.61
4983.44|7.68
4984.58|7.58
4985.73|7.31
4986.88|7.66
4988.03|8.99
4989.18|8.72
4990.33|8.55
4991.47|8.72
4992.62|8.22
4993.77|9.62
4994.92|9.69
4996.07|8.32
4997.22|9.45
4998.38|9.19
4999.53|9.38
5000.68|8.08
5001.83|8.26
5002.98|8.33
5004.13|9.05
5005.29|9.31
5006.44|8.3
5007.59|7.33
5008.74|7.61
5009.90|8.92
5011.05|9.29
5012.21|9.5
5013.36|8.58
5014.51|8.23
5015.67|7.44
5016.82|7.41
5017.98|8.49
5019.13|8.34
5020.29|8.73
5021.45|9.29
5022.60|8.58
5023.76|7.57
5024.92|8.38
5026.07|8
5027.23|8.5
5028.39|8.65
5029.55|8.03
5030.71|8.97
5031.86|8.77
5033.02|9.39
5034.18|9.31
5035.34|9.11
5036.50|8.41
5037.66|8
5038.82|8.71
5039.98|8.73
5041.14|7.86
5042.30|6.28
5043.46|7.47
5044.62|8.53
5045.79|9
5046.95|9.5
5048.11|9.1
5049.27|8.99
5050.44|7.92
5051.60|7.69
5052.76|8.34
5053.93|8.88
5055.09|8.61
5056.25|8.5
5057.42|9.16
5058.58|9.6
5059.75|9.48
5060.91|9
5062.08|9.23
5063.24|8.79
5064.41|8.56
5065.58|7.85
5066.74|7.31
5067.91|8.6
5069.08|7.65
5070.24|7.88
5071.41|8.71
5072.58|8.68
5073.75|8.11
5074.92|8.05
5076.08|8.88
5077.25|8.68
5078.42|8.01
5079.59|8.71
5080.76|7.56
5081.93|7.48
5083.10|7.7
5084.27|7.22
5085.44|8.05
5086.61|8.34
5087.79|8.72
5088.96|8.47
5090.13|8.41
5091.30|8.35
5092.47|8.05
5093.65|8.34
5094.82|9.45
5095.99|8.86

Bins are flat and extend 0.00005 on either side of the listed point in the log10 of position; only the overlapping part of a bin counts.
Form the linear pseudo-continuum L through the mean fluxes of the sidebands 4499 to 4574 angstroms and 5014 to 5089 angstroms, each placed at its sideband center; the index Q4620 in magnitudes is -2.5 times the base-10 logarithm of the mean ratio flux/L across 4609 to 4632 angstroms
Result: -0.08 mag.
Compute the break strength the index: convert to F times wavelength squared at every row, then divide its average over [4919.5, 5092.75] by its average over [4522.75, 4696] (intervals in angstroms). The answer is 1.1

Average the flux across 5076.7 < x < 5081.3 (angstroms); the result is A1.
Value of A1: 8.24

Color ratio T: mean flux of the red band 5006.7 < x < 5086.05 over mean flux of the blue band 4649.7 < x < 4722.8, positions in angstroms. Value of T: 0.9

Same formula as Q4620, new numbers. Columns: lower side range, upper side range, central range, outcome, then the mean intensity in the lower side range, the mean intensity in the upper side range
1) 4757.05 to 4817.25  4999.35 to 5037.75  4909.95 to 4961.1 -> -0.03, 9.29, 8.51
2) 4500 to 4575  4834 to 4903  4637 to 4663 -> -0.03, 9.16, 9.17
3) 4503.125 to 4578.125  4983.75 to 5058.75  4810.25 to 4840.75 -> -0.09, 9.19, 8.52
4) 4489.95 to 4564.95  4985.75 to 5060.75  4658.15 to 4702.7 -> -0.08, 9.08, 8.57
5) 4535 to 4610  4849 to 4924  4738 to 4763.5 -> -0.05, 9.3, 9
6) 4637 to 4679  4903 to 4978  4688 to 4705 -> 0.01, 9.44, 9.18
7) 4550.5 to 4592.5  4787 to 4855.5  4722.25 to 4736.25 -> -0.02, 9.42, 9.62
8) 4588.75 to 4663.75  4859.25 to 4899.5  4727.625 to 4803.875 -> -0.03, 9.51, 8.81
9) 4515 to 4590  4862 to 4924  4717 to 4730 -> -0.09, 9.18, 8.9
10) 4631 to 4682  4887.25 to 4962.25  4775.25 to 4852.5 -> -0.03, 9.49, 9.09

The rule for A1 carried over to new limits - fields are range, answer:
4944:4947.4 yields 9.58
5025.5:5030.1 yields 8.28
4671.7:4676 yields 9.7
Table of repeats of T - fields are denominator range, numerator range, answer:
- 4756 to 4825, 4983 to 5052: 0.91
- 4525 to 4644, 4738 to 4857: 1.02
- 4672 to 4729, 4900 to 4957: 0.96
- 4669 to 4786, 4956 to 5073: 0.92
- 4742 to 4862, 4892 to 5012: 0.96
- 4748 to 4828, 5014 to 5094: 0.89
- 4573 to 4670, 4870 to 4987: 0.96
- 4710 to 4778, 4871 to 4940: 0.95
